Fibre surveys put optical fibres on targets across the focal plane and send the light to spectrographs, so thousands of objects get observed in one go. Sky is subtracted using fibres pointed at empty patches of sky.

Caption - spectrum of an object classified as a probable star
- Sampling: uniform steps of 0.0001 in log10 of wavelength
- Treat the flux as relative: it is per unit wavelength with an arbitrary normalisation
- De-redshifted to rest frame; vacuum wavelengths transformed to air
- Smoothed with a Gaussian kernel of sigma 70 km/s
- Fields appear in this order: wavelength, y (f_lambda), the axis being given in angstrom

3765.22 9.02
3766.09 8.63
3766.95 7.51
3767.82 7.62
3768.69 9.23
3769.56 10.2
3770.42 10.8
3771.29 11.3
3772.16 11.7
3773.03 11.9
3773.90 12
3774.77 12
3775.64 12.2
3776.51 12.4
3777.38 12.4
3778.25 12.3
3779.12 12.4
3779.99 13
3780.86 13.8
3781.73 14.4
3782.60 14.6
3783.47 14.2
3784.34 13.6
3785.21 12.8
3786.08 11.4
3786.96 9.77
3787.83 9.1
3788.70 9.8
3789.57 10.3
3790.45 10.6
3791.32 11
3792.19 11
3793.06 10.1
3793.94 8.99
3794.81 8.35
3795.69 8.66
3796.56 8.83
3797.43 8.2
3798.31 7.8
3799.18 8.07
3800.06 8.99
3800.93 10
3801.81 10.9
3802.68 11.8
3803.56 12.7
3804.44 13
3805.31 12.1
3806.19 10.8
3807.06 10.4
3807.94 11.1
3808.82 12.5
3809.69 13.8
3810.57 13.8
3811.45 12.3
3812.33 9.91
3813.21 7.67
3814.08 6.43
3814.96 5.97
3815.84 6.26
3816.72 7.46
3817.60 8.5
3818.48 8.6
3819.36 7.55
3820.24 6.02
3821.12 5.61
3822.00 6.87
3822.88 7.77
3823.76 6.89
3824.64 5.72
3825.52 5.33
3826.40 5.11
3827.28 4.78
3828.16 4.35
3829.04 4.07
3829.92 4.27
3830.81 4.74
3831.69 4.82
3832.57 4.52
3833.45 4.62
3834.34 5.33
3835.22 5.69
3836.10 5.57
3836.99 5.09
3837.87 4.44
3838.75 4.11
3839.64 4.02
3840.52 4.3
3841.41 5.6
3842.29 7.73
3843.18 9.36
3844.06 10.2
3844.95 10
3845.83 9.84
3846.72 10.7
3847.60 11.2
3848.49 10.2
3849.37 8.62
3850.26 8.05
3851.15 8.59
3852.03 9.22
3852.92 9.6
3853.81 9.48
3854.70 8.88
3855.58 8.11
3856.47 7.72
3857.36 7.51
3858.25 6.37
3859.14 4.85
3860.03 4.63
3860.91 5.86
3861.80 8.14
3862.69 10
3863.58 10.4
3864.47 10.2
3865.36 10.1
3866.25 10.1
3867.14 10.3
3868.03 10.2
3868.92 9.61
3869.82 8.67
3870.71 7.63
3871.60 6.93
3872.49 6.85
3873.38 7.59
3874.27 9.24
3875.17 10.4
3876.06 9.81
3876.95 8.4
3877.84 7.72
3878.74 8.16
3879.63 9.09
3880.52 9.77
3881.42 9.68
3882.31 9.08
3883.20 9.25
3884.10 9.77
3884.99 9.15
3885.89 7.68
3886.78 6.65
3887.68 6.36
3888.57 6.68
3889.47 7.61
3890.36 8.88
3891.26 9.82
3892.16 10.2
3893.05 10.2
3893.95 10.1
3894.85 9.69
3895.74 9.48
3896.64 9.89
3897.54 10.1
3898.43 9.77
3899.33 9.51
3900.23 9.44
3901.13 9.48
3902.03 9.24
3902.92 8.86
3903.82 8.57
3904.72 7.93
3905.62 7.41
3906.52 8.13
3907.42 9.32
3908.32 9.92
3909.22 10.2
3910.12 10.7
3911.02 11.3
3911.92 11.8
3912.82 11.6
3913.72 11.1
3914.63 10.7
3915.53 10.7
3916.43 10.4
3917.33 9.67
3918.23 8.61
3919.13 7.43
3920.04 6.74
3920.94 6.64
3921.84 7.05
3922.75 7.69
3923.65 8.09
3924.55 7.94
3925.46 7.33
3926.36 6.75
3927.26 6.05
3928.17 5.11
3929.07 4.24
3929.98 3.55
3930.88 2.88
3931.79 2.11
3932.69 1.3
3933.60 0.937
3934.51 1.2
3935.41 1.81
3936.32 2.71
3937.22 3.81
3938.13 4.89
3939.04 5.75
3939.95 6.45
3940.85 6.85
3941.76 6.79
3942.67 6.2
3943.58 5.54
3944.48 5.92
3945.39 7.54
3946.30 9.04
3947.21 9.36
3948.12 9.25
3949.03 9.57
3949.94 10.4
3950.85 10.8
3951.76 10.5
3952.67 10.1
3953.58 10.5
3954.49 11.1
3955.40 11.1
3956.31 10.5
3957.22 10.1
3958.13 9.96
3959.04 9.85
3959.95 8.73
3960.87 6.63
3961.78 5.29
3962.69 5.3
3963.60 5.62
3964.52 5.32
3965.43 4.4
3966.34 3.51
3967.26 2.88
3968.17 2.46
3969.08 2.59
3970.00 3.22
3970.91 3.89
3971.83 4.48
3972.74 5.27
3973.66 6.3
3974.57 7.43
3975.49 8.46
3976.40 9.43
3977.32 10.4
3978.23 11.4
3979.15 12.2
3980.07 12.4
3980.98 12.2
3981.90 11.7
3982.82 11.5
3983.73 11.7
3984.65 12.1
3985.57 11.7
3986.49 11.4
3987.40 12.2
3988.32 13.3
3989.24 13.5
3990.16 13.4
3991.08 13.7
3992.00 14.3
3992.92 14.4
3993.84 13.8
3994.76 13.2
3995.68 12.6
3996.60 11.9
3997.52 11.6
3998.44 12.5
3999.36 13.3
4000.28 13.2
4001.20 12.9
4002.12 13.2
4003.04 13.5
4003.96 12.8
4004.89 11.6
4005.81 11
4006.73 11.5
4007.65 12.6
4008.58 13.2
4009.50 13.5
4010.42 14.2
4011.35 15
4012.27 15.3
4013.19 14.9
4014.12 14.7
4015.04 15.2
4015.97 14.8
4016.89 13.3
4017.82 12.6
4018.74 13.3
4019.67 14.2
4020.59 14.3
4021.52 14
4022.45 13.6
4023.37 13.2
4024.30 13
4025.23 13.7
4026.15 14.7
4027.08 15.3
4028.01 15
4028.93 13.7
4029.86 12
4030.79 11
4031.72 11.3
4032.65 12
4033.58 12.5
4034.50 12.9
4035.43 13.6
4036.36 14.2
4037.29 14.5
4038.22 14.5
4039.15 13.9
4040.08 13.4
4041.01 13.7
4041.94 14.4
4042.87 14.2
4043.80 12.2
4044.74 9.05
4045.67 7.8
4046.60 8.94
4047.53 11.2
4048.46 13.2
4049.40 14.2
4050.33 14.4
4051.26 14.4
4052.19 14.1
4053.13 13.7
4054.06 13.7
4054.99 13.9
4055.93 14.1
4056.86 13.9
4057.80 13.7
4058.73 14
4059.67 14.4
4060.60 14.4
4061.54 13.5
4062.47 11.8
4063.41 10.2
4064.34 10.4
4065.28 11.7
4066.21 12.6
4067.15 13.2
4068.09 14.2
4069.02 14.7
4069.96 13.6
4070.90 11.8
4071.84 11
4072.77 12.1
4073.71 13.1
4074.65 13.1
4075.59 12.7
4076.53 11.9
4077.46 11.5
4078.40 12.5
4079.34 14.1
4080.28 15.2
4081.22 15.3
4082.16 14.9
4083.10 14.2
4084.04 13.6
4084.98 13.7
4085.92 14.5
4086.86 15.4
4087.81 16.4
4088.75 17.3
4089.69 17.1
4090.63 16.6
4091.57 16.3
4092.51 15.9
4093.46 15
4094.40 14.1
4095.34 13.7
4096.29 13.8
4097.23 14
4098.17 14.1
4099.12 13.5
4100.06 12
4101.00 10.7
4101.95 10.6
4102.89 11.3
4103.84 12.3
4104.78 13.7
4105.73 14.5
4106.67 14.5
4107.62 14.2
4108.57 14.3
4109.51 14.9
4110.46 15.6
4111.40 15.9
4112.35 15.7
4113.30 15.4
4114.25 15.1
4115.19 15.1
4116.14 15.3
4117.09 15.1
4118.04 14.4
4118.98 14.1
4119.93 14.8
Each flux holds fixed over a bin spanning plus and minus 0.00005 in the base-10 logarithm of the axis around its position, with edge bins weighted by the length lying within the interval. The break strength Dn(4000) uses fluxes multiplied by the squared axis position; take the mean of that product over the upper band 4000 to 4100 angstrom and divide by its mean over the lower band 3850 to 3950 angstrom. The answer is 1.82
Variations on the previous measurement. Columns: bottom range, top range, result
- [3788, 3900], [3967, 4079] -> 1.60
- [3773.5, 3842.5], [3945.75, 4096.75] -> 1.53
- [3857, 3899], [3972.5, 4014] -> 1.49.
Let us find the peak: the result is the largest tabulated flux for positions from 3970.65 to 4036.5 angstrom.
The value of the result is 15.3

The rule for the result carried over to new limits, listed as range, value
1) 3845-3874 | 11.2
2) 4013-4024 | 15.2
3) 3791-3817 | 13.8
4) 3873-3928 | 11.8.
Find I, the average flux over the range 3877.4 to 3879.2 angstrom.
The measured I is 7.93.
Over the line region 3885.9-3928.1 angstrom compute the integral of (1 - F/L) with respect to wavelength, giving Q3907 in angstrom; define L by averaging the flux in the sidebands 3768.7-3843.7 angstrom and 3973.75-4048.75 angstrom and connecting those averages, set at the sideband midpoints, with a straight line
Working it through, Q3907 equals 7.59 angstrom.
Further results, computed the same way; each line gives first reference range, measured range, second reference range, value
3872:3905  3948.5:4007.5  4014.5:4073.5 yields 7.41 angstrom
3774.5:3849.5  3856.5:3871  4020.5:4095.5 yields 2.23 angstrom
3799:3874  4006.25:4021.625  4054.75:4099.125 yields -2.02 angstrom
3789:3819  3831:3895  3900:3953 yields 4.16 angstrom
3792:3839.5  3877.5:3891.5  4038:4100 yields 1.44 angstrom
